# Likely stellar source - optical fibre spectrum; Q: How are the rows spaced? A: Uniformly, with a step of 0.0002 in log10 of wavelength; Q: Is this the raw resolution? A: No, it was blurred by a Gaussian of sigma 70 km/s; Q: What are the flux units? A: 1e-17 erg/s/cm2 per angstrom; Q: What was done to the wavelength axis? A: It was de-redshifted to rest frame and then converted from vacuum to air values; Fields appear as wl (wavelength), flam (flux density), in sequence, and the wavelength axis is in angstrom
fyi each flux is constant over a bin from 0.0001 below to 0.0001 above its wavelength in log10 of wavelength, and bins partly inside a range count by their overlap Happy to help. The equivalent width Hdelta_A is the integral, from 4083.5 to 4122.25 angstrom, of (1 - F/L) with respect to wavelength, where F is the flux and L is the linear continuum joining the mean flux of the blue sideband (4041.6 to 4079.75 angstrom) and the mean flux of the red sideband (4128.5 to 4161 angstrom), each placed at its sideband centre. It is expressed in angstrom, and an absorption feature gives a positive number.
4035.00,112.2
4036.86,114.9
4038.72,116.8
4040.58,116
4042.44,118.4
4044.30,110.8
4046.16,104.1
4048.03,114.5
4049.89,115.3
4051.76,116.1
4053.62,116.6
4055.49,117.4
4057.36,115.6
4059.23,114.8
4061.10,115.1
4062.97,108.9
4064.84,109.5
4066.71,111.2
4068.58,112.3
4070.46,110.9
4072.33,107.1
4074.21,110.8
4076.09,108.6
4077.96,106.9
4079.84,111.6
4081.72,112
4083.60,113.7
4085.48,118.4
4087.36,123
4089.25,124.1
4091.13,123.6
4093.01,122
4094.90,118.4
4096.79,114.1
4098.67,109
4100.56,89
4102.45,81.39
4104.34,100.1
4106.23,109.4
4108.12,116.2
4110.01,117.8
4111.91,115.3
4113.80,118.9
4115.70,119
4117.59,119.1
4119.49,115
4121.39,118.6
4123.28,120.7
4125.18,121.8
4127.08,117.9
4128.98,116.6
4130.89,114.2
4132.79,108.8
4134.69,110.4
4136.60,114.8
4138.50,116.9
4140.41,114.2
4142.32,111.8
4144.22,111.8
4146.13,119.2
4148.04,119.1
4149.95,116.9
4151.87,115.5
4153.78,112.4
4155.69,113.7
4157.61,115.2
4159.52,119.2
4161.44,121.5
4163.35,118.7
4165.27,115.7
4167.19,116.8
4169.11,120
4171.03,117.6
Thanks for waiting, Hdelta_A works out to -0.03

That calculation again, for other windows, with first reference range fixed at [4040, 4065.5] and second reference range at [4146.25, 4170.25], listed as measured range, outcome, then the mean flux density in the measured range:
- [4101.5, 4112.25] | 0.87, 106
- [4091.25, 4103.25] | 0.84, 107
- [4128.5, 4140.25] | 0.29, 113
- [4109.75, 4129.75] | -0.41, 118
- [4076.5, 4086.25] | 0.21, 112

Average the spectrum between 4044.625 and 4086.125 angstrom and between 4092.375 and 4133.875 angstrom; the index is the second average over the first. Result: 1.00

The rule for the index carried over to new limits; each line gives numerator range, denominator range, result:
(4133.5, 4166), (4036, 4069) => 1.02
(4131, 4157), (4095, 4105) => 1.14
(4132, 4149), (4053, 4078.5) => 1.02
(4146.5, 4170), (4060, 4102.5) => 1.05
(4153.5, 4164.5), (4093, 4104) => 1.13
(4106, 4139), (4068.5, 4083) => 1.06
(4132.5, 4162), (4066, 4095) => 1.00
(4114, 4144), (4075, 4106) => 1.05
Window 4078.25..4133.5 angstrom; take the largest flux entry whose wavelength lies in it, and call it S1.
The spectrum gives 124.1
